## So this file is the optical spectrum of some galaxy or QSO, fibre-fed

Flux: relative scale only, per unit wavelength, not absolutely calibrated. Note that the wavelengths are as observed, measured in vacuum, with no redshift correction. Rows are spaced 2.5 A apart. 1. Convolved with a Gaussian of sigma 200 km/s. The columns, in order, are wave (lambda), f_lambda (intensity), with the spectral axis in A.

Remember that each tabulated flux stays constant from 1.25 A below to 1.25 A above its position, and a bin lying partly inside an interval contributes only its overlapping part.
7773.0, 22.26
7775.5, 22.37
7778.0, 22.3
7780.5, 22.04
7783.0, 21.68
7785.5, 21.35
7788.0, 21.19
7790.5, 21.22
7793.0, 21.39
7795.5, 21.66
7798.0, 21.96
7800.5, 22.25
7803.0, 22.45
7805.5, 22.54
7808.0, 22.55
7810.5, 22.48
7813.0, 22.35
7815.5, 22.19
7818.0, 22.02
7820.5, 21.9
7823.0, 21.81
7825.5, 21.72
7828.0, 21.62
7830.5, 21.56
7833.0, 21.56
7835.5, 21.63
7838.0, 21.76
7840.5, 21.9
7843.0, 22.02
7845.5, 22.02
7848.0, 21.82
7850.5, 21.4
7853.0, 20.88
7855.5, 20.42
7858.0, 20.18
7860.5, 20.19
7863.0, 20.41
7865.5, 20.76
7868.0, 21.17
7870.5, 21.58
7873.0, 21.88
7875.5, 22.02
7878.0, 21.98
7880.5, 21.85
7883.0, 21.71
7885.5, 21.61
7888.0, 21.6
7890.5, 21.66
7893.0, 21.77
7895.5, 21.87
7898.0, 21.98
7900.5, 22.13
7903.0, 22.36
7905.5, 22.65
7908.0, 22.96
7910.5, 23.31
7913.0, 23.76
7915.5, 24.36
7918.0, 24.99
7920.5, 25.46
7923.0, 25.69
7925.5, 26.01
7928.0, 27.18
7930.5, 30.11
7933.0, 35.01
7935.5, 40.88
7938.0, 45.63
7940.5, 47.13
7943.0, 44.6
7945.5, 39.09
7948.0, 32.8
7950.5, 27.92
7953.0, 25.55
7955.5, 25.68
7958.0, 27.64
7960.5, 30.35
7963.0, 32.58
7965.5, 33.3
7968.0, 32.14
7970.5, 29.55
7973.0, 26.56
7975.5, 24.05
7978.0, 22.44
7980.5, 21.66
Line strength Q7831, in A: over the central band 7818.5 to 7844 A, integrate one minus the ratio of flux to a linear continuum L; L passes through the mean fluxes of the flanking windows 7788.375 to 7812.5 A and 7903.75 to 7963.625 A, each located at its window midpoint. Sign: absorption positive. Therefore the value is 2.3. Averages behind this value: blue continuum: 22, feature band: 21.8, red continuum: 30.4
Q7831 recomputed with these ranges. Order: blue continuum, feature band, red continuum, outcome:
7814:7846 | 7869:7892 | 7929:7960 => 4.87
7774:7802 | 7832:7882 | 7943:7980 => 7.05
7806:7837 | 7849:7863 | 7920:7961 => 2.51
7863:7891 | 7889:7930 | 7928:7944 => 9.88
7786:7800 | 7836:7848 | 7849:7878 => -0.40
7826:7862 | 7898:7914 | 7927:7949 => 4.78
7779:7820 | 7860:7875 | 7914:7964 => 3.20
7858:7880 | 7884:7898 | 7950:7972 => 0.87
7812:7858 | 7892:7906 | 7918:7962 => 3.06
